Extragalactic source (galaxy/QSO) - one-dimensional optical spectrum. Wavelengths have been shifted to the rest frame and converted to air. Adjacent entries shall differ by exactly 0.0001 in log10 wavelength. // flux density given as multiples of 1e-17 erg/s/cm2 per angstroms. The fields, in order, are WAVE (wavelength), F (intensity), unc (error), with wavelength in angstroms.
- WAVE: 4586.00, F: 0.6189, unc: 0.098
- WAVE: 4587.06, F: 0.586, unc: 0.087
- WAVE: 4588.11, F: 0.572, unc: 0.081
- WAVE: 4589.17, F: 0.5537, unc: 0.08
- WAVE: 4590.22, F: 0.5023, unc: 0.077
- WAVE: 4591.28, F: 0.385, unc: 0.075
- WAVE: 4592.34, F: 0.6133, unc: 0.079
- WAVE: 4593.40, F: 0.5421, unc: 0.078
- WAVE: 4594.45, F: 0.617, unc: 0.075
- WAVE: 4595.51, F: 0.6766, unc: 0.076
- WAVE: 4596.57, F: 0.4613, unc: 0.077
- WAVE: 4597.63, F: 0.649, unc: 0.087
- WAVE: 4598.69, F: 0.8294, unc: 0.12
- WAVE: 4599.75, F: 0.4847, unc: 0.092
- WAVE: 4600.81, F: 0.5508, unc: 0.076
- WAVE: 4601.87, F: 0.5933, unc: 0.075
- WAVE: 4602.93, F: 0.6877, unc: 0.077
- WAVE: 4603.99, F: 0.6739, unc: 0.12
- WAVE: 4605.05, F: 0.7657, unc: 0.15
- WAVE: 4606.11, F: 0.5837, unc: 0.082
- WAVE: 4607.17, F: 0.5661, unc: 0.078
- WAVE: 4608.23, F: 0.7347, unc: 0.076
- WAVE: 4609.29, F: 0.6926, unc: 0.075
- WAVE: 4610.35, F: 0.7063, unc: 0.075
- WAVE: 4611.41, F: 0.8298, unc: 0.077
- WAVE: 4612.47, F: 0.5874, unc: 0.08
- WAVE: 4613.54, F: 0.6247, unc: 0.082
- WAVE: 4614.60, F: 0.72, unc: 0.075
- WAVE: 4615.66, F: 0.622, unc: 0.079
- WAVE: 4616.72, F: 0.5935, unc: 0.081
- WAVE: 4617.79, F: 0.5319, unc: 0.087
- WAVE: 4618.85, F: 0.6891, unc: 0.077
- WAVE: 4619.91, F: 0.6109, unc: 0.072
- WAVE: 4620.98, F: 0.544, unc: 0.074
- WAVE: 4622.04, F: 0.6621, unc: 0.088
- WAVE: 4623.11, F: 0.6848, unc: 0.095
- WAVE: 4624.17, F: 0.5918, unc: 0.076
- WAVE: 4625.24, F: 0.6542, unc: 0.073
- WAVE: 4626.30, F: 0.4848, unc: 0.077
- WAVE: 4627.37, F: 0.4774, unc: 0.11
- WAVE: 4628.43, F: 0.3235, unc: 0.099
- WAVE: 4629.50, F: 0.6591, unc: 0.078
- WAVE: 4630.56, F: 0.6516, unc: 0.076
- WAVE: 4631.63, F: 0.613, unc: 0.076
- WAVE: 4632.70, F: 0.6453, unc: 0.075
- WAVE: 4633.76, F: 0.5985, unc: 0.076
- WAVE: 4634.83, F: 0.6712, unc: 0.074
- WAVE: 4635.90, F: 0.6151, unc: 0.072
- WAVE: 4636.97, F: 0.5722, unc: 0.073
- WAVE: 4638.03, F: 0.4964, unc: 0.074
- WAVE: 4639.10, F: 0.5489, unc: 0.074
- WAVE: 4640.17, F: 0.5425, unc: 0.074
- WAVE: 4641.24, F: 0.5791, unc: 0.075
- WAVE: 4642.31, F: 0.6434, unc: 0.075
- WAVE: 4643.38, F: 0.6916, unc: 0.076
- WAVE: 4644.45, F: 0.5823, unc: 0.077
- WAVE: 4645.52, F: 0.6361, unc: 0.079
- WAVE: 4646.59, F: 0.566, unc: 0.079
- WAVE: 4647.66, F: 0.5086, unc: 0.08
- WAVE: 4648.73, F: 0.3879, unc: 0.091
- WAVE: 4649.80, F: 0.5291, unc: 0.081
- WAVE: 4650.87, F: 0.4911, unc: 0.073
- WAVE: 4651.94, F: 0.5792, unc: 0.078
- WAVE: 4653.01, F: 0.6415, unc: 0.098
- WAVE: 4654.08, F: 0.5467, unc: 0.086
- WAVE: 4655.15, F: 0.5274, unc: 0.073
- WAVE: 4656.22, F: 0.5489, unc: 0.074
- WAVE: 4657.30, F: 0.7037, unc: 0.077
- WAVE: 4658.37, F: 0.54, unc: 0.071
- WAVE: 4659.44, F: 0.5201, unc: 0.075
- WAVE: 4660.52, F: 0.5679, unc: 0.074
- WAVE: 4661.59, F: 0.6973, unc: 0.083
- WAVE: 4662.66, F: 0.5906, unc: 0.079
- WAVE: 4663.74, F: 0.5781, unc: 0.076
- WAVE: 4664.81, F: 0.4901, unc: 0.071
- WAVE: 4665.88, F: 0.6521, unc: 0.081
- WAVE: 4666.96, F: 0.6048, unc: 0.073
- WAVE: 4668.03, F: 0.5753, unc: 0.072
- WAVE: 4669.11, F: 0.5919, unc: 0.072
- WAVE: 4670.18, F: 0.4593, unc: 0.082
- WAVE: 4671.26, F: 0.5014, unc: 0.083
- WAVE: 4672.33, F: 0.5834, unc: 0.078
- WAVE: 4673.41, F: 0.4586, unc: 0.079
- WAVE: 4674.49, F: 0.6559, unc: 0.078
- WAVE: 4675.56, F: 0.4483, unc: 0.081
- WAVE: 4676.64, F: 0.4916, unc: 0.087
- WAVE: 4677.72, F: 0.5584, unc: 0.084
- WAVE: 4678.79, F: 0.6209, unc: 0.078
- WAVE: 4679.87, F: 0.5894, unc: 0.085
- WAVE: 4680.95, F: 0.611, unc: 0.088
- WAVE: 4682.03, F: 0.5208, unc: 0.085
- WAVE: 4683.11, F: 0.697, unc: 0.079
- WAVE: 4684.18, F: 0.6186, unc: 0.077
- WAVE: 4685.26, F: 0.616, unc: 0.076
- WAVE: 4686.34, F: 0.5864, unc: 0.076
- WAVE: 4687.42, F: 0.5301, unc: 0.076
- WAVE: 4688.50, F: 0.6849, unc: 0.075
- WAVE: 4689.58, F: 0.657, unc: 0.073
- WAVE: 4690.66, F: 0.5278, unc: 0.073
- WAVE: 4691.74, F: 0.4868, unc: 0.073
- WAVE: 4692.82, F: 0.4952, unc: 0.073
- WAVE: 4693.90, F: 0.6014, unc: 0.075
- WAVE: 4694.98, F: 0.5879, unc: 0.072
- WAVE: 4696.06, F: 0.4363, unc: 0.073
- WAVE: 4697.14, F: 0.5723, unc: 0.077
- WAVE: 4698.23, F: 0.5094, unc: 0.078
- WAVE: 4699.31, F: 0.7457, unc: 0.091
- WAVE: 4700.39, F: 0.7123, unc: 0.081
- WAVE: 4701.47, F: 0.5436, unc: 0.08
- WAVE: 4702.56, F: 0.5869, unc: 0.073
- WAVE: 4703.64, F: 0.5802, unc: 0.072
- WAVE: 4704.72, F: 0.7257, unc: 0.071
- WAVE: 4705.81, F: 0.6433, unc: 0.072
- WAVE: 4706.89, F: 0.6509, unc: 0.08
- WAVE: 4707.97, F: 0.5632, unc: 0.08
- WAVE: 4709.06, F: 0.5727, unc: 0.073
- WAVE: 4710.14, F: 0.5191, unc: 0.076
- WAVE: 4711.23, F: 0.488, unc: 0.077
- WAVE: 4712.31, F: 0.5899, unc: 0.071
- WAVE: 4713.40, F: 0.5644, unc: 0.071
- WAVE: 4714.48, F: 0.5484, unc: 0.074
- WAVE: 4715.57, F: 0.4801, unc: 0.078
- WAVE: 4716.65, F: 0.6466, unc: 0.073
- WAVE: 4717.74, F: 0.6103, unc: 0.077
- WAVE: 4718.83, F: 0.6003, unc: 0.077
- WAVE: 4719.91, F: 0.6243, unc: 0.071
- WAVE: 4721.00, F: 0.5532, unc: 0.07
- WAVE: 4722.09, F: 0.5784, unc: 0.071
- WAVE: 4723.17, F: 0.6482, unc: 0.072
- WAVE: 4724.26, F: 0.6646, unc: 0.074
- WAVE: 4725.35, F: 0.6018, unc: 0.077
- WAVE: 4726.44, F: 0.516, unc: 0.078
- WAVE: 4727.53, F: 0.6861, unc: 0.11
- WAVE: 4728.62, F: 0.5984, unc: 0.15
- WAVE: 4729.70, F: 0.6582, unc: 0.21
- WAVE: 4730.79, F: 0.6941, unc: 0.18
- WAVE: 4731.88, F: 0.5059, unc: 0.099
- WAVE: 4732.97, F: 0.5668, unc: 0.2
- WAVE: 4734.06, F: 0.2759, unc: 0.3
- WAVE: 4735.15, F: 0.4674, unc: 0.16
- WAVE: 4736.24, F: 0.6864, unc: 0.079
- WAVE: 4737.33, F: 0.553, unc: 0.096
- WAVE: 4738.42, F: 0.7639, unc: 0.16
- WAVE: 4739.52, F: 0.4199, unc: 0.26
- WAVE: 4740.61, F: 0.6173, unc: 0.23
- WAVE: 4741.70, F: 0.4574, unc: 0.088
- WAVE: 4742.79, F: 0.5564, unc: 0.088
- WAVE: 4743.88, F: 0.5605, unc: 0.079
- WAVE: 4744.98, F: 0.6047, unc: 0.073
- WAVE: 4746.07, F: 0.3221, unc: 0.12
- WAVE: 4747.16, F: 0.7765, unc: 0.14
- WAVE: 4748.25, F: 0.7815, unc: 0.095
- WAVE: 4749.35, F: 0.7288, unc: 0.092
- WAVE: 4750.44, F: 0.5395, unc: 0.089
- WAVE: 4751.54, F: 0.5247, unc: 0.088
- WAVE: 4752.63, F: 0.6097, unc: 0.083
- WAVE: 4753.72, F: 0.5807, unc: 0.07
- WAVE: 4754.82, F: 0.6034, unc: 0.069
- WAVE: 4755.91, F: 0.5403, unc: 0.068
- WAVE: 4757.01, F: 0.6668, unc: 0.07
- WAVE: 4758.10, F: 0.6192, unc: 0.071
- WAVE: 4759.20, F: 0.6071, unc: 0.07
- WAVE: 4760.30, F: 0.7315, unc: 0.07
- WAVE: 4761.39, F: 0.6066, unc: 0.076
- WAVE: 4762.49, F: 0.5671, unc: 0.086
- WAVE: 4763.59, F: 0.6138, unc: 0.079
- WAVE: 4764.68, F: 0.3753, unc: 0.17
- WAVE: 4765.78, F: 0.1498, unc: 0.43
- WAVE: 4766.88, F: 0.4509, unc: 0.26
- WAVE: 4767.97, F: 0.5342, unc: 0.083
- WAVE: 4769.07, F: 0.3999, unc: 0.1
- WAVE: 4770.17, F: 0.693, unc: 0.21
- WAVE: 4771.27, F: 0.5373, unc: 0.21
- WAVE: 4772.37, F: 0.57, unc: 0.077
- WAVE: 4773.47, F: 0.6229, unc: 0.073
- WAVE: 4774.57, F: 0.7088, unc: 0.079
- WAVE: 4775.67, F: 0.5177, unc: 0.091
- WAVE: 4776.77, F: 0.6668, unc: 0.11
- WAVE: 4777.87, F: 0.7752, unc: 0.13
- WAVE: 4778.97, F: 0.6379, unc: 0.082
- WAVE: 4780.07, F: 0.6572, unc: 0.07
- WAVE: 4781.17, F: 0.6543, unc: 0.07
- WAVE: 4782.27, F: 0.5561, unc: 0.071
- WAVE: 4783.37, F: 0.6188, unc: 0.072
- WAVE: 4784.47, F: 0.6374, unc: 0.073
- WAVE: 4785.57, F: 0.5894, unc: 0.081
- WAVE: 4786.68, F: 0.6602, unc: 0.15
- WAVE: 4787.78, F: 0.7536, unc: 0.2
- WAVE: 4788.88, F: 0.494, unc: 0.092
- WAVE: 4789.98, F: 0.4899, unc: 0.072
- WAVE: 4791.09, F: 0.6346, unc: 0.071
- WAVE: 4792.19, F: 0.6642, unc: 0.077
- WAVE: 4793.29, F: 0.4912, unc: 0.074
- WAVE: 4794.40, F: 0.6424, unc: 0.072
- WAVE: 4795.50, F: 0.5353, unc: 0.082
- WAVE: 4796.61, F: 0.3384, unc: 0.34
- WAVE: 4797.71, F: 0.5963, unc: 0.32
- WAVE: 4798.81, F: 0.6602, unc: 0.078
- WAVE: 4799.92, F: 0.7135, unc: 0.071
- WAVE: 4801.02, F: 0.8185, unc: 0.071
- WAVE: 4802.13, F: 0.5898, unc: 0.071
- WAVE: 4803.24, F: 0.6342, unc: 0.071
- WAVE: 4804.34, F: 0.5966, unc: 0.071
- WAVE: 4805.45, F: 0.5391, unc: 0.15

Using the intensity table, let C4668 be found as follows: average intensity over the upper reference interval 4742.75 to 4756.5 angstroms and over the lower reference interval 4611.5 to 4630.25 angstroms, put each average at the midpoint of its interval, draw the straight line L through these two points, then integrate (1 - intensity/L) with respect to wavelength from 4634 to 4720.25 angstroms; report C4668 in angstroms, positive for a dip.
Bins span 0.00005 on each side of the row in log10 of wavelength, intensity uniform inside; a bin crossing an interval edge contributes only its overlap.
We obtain 3.0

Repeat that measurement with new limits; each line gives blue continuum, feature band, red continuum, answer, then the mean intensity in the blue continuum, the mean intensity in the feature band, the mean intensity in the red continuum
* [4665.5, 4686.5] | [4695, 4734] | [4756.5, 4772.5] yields -2.25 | 0.571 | 0.59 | 0.54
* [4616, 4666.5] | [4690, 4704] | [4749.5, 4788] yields 0.36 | 0.58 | 0.569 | 0.588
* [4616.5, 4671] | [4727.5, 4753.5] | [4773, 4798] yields 0.78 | 0.578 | 0.58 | 0.606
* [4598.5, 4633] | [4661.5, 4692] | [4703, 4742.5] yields 1.28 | 0.624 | 0.574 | 0.581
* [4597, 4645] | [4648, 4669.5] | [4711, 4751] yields 1.37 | 0.619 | 0.568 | 0.583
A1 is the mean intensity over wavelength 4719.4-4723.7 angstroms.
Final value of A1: 0.601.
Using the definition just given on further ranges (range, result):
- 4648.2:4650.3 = 0.458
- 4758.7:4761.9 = 0.65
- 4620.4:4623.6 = 0.628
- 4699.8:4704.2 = 0.608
